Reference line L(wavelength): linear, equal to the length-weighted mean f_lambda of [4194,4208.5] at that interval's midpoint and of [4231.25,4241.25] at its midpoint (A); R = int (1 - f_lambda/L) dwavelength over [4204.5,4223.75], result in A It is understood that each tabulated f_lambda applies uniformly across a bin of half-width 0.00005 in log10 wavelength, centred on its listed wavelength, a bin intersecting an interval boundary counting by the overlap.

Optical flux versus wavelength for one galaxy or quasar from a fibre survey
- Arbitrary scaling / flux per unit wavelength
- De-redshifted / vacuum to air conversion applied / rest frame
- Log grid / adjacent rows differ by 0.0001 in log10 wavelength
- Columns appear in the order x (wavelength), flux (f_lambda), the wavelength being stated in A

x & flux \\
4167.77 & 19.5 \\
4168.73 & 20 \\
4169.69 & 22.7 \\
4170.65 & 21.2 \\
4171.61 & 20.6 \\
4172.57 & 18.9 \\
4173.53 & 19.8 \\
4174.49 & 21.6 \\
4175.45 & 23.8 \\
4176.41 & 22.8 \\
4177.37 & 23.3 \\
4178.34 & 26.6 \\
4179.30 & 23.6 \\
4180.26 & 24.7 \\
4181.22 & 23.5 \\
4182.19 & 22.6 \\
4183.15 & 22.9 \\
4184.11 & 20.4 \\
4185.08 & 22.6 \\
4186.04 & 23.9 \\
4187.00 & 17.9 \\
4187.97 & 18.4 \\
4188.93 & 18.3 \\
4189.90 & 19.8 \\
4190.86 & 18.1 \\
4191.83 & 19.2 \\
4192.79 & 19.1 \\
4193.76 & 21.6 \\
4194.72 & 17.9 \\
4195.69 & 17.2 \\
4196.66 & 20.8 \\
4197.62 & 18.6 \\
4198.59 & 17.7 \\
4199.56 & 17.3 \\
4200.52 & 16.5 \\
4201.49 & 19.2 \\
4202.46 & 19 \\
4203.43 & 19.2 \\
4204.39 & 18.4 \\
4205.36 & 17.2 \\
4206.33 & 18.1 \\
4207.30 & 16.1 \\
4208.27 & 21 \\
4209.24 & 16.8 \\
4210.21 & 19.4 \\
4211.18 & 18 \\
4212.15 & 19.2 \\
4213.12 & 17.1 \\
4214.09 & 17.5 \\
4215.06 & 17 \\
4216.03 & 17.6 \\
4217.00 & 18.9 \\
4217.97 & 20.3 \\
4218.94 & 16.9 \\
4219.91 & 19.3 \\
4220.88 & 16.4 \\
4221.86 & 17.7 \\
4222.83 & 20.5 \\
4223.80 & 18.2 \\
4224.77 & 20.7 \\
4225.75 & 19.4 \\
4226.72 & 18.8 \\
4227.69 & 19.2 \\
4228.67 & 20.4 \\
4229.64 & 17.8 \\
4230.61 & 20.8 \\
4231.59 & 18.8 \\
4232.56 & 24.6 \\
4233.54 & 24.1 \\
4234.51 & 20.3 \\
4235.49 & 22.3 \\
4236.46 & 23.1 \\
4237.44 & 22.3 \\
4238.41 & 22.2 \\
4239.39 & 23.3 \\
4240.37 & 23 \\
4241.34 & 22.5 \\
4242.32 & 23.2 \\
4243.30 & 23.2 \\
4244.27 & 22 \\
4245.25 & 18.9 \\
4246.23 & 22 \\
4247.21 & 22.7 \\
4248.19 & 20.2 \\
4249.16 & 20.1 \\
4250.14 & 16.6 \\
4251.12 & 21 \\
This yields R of 1.6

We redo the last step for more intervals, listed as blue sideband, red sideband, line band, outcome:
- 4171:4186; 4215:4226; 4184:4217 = 2.89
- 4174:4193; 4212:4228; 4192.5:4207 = 1.28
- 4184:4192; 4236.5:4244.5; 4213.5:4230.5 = 2.40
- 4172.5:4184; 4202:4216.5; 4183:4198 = 0.92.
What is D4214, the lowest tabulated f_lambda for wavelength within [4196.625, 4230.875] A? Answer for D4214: 16.1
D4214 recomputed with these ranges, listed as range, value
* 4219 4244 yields 16.4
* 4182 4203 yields 16.5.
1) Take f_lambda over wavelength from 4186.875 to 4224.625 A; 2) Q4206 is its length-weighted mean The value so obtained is 18.4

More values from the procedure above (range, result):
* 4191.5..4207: 18.5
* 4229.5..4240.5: 22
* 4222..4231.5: 19.4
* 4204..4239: 19.4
